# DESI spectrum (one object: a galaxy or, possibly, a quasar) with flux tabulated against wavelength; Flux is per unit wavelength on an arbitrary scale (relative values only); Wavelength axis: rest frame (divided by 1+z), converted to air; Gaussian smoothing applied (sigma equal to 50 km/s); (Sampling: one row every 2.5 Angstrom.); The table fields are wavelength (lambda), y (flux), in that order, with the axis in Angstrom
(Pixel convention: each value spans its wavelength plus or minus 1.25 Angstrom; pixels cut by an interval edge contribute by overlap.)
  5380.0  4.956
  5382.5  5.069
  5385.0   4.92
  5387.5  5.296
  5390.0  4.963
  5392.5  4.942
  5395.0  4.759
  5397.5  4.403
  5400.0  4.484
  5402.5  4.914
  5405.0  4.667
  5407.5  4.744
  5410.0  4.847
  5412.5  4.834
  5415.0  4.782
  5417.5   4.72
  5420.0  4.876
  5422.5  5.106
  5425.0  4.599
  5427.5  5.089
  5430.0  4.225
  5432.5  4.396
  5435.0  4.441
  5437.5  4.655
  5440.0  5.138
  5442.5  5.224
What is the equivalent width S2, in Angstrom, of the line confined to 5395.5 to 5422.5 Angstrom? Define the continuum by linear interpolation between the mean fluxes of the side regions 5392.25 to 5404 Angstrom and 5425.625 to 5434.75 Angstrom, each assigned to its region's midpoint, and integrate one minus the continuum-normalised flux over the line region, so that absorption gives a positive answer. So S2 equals -0.6 Angstrom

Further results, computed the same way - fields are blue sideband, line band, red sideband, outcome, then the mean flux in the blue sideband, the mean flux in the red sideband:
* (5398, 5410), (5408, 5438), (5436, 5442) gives 0.62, 4.7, 4.92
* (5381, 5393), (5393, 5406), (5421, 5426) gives 0.83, 5.04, 4.87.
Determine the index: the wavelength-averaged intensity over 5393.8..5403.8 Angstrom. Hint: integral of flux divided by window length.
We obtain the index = 4.64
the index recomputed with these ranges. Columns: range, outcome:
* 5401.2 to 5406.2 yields 4.79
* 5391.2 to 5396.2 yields 4.85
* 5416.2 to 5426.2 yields 4.83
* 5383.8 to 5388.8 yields 5.11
